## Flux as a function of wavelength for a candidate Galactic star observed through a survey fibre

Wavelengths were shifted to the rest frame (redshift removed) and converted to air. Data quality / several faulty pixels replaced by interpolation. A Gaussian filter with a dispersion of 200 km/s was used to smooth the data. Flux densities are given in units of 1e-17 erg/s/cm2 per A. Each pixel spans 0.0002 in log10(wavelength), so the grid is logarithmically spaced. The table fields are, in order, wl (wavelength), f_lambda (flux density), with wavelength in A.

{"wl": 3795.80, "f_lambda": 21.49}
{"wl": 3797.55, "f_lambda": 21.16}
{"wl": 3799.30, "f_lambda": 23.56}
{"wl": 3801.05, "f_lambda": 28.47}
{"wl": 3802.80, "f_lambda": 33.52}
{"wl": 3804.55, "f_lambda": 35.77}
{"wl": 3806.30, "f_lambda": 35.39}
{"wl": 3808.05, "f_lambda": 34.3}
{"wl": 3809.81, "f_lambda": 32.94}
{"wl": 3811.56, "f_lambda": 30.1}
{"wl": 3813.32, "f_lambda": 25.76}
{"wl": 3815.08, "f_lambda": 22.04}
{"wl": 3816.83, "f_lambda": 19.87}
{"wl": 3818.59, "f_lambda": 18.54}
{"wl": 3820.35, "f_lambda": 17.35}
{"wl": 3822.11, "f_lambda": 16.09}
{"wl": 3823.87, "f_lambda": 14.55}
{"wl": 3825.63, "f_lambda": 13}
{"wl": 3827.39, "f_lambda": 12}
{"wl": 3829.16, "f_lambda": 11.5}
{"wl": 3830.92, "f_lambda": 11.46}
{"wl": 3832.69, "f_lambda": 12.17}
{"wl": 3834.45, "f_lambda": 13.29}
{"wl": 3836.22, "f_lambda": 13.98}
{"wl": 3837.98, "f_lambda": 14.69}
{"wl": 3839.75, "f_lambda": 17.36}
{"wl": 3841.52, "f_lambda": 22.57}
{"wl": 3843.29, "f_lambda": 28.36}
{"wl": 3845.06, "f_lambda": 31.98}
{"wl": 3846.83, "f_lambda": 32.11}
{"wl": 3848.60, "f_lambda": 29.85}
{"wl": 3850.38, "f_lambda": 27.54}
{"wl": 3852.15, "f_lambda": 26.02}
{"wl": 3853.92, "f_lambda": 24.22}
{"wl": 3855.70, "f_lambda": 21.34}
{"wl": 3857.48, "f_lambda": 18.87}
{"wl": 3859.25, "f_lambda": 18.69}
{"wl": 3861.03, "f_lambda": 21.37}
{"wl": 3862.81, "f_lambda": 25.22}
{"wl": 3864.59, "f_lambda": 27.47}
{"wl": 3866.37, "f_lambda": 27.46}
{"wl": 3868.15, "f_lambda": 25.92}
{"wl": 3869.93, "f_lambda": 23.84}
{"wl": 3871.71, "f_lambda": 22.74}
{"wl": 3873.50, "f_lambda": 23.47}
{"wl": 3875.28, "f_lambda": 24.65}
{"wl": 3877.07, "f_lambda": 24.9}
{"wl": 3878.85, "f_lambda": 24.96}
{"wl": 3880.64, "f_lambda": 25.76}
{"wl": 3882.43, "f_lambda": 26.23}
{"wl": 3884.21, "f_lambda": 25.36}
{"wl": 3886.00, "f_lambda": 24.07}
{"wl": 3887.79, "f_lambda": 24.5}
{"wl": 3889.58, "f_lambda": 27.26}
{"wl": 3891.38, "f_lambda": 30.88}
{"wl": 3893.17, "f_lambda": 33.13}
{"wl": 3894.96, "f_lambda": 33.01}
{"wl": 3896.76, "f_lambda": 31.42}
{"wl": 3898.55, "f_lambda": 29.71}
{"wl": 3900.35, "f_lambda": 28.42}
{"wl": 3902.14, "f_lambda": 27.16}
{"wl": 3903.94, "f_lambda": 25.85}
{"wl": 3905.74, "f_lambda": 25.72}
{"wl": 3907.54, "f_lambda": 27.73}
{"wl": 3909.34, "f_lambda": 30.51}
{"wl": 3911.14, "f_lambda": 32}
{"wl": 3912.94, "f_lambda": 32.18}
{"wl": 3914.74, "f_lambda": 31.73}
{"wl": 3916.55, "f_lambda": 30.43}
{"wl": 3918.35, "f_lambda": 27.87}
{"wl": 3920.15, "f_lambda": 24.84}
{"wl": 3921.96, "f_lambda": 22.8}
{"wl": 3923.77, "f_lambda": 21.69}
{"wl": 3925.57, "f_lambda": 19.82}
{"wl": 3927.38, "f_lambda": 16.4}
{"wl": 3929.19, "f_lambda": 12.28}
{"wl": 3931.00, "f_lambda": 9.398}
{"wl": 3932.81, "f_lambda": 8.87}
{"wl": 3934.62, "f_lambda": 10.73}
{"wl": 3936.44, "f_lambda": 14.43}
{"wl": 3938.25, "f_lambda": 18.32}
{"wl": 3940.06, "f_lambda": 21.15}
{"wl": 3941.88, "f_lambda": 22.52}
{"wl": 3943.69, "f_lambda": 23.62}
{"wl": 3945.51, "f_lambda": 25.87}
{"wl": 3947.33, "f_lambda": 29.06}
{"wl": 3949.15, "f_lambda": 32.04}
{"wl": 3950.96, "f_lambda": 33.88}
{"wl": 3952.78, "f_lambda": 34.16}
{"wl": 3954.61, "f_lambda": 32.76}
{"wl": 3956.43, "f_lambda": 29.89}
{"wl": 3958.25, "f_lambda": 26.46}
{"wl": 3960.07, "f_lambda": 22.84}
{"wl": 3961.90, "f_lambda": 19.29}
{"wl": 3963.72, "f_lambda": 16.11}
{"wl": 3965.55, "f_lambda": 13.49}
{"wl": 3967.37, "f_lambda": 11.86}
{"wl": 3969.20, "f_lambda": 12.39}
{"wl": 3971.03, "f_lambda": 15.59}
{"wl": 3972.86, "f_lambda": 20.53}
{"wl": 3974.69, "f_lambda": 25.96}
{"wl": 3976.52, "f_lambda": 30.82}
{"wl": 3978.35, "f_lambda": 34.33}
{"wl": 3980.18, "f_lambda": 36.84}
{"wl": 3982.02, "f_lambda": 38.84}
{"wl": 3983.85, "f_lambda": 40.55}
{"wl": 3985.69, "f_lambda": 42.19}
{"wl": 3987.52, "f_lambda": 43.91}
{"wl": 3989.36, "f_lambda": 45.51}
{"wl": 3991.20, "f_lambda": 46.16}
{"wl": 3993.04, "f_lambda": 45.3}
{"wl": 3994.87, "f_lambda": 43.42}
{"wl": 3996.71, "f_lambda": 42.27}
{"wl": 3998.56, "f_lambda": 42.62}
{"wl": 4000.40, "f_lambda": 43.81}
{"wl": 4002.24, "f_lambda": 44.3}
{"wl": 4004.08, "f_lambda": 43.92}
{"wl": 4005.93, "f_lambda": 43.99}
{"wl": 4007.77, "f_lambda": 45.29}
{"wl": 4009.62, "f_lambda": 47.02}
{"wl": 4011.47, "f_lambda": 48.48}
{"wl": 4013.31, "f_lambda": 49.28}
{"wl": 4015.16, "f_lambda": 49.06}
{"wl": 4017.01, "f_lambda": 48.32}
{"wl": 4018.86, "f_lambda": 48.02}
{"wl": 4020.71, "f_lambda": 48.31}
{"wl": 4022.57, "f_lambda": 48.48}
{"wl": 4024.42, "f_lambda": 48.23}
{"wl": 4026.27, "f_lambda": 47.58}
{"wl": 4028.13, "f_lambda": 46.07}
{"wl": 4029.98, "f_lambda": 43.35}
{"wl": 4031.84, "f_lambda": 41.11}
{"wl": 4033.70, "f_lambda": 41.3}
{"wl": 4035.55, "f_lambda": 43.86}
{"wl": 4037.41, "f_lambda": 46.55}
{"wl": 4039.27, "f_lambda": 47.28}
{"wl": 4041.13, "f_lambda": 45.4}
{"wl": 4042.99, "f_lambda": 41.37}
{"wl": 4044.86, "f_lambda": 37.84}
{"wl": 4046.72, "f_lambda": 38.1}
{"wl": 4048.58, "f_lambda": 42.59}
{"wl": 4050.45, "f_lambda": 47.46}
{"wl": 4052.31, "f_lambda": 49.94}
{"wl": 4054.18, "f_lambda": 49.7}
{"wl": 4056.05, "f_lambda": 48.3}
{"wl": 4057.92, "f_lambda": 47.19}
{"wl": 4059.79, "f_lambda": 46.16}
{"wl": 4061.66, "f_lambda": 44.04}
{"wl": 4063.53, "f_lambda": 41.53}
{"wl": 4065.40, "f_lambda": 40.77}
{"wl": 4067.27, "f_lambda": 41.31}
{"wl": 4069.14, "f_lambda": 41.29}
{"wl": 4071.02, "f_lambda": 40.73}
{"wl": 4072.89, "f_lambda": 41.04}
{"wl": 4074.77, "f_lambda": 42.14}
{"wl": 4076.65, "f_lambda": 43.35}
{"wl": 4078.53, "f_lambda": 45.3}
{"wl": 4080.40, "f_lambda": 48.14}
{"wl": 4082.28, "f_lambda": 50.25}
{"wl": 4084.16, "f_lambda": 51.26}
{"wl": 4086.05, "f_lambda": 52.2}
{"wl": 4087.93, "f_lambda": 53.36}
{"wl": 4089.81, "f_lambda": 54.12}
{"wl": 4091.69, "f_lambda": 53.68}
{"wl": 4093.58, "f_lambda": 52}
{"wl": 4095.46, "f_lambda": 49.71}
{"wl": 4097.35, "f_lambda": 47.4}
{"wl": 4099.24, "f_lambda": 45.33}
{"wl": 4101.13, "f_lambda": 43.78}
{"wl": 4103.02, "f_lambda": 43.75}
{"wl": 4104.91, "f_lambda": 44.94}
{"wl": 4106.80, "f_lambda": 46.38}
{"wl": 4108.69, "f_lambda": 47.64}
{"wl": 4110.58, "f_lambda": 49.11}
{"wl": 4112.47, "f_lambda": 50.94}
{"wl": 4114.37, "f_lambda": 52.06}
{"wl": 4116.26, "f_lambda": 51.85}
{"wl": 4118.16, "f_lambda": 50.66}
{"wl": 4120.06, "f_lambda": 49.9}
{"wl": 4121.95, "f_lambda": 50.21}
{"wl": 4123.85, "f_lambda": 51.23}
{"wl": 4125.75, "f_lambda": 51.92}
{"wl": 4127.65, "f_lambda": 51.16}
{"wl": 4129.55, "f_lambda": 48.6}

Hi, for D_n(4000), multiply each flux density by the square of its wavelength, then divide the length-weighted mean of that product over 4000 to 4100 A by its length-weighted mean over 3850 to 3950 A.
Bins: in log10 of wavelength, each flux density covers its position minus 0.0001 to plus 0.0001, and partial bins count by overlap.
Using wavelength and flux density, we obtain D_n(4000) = 2.0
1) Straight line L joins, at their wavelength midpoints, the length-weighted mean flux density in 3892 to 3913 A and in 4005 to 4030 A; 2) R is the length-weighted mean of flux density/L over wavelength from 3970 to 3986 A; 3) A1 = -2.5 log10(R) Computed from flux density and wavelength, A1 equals 0.309 mag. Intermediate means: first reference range 29.7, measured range 31.2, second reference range 47.4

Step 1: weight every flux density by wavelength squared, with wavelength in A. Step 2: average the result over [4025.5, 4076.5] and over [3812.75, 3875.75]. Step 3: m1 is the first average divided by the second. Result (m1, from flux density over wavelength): 2.31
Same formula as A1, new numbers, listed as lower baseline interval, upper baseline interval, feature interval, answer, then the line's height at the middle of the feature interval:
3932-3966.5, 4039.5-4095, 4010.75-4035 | -0.25 mag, 37.3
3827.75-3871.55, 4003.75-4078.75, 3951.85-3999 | 0.19 mag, 37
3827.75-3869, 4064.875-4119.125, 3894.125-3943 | 0.22 mag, 29.2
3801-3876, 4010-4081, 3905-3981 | 0.39 mag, 34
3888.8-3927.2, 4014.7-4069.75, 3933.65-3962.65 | 0.32 mag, 33.1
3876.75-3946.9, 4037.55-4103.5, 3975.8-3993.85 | -0.18 mag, 34.4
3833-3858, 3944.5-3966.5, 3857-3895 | -0.07 mag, 23.8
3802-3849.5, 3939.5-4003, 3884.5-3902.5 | -0.10 mag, 26.4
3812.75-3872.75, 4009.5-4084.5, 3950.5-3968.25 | 0.40 mag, 34.8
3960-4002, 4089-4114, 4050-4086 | -0.04 mag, 44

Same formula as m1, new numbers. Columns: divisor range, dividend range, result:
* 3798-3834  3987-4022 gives 2.27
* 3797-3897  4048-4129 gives 2.25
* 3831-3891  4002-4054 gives 2.11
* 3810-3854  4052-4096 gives 2.60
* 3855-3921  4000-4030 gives 1.87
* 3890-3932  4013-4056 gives 1.85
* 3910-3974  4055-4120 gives 2.28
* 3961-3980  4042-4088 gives 2.27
